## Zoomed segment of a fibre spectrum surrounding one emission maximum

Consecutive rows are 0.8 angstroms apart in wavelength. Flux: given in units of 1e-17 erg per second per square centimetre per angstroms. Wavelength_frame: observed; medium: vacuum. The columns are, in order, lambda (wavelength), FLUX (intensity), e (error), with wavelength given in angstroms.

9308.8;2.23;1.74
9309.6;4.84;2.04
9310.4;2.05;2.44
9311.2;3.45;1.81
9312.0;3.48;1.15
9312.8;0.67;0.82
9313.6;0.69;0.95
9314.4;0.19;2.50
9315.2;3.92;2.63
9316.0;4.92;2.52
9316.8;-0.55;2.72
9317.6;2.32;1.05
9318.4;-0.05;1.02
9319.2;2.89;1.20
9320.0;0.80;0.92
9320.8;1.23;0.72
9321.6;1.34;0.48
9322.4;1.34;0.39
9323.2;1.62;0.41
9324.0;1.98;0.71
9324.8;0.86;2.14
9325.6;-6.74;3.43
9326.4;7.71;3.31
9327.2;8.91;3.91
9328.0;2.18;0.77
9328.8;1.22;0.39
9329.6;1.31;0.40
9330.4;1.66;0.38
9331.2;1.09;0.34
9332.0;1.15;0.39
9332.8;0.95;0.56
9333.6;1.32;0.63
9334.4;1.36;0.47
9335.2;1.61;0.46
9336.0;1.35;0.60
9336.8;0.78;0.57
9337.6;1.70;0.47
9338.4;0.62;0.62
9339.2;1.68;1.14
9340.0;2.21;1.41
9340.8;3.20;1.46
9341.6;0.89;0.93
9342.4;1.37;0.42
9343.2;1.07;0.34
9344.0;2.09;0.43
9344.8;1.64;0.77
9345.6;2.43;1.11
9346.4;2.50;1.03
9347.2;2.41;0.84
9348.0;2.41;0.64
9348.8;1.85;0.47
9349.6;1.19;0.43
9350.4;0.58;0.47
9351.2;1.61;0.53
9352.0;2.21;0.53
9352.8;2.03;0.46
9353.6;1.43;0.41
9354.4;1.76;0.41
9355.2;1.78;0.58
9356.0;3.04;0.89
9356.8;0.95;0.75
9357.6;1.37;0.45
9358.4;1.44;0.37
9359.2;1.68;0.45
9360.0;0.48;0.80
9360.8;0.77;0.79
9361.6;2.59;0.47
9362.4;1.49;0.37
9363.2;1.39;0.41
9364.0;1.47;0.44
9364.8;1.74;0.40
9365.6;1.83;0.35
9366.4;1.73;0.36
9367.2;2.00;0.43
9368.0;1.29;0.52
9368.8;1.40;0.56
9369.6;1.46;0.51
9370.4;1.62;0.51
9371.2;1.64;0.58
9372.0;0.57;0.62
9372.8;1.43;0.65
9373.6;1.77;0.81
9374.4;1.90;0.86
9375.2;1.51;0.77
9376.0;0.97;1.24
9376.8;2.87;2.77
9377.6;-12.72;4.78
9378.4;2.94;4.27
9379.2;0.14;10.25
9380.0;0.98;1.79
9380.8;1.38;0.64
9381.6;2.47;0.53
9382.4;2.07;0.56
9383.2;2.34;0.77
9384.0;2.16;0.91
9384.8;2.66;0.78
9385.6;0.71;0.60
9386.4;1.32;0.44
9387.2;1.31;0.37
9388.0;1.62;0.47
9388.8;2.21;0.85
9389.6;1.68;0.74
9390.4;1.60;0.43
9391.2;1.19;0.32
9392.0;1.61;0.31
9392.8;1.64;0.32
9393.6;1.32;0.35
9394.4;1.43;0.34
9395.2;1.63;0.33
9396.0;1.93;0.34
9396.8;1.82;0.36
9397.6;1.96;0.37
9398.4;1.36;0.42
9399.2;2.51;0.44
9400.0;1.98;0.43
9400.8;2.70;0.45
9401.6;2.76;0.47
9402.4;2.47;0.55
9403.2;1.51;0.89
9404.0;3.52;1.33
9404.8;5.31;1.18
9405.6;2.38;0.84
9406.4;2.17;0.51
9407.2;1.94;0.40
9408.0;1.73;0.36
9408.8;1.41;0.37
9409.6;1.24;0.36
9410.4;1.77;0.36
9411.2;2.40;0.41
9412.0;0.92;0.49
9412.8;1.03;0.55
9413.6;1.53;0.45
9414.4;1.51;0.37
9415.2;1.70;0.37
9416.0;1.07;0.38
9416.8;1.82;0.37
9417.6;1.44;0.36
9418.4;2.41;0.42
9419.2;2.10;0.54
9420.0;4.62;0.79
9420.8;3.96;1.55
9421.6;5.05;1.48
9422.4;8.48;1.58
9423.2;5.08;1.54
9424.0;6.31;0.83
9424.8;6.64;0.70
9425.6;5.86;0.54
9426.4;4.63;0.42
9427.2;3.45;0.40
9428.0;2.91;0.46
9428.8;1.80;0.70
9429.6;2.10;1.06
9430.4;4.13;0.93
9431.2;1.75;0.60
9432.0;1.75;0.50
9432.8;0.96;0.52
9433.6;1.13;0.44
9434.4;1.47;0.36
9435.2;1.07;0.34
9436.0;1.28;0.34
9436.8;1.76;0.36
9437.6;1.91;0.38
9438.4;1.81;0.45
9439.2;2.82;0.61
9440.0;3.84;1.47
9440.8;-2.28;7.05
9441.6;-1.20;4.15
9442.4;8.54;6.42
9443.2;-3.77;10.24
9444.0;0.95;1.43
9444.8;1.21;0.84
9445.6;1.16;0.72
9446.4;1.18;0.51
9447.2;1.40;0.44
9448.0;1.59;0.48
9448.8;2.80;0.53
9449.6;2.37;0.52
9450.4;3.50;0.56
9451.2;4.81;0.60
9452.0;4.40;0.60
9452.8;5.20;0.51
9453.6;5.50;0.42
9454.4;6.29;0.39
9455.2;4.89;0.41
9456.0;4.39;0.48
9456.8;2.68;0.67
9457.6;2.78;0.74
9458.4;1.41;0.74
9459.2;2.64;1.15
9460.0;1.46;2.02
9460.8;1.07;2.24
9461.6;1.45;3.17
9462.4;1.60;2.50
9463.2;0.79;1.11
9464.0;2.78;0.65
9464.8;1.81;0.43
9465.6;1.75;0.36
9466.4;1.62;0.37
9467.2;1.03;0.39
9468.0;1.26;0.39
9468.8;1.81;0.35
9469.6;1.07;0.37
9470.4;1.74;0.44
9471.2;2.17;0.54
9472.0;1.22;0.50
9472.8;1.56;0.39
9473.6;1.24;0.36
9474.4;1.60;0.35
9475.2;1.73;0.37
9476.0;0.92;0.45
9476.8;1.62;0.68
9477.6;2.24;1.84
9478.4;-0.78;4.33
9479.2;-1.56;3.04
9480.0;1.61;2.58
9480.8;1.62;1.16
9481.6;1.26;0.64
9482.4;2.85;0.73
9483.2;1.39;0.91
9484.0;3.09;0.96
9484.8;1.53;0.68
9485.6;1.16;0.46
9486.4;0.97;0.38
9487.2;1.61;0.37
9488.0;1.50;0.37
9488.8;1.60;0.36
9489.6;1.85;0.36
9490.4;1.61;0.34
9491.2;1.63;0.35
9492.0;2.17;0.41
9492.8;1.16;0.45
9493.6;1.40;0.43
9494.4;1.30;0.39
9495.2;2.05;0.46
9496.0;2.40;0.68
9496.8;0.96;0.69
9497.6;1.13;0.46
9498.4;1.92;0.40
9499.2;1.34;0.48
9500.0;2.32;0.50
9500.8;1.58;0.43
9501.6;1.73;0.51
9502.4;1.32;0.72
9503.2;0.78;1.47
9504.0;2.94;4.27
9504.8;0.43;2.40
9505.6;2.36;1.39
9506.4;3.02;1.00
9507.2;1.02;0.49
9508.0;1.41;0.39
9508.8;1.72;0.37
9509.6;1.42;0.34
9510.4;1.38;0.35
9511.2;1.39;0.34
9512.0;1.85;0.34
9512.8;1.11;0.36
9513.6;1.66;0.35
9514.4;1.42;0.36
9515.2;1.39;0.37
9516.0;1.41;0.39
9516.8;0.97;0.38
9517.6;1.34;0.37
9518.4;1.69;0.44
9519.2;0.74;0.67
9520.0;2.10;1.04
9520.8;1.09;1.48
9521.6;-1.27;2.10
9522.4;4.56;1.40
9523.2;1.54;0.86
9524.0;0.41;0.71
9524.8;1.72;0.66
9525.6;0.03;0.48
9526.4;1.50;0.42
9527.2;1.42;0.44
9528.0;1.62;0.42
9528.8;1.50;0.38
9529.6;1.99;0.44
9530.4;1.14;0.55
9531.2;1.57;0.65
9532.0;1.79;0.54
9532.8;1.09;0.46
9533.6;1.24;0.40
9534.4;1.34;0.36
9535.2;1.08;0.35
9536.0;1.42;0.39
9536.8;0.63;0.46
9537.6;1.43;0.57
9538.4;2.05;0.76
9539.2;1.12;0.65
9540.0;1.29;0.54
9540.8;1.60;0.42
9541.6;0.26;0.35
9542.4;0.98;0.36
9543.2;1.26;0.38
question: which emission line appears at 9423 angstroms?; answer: H-alpha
